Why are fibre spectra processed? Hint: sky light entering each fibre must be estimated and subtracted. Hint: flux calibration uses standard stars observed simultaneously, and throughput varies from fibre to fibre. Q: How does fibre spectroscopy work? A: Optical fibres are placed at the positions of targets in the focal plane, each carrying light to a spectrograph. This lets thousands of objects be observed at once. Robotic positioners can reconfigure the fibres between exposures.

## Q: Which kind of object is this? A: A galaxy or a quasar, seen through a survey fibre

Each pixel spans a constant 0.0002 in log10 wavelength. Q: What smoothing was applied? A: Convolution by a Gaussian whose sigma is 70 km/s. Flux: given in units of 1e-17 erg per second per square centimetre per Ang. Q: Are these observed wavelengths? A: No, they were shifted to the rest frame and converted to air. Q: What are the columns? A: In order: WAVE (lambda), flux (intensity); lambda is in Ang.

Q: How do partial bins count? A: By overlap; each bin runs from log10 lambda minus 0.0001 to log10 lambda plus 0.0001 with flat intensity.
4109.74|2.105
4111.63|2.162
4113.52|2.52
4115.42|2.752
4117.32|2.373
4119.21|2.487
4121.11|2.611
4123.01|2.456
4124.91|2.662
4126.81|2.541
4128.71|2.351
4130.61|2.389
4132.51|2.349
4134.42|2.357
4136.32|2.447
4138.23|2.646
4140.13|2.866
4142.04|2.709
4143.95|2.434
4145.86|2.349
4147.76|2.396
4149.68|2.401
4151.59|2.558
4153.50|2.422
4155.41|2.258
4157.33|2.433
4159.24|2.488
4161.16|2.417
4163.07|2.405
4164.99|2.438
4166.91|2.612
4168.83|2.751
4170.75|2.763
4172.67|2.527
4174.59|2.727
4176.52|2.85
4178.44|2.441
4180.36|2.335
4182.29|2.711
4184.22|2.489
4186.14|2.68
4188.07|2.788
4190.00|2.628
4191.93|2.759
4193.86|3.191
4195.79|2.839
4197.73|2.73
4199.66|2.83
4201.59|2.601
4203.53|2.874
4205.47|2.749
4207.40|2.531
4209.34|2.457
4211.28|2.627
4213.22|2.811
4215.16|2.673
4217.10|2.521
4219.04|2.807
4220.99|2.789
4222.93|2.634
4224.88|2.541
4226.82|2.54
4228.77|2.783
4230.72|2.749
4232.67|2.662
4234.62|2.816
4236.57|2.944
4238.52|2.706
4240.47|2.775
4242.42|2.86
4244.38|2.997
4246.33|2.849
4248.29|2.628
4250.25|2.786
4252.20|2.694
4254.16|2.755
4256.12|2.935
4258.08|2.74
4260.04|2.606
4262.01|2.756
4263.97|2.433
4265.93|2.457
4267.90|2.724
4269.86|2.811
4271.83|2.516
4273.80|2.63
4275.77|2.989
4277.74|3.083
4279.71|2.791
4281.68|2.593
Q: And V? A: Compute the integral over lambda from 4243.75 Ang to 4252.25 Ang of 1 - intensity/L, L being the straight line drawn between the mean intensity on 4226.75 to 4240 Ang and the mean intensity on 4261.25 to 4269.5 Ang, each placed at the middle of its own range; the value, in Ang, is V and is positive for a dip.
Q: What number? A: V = -0.3 Ang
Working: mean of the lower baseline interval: 2.76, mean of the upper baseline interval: 2.61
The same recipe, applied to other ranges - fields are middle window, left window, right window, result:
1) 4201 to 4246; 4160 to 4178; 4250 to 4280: -0.72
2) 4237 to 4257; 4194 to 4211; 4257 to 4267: -1.29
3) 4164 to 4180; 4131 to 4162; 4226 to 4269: -0.57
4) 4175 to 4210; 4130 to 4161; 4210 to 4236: -1.26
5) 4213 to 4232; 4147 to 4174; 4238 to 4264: 0.00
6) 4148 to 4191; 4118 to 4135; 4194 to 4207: 1.70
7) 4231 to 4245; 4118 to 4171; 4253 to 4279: -0.74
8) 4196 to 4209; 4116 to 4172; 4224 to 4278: -0.42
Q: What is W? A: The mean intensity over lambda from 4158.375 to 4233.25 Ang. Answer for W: 2.66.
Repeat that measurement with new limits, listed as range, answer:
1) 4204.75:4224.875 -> 2.65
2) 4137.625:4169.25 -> 2.5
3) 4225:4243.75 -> 2.75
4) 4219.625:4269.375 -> 2.73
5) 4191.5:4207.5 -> 2.8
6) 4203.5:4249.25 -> 2.72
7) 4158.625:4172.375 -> 2.55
